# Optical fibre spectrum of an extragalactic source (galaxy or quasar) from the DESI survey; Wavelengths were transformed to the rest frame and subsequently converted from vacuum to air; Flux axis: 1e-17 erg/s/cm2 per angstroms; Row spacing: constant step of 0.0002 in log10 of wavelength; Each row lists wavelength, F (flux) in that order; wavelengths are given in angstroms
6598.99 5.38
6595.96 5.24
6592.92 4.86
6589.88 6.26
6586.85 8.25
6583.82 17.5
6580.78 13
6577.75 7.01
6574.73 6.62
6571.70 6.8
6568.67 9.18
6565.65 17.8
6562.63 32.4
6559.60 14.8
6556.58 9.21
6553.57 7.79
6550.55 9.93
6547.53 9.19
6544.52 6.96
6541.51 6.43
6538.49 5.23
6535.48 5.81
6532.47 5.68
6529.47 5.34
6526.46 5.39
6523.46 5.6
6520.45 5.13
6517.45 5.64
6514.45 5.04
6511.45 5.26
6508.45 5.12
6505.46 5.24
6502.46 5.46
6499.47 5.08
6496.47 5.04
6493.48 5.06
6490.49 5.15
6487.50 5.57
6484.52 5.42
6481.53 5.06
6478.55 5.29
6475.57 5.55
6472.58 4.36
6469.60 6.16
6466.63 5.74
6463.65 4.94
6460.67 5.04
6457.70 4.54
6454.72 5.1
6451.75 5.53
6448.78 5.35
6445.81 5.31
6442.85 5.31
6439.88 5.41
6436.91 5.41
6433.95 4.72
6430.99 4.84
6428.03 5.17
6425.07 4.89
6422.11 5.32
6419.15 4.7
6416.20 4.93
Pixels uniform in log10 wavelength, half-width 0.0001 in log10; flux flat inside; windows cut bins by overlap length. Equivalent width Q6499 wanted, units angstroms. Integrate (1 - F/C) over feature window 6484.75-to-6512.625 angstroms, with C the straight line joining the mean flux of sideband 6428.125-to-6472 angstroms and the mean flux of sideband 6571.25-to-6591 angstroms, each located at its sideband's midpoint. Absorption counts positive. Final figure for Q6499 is 6.5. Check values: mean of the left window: 5.22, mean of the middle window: 5.23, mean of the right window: 9.55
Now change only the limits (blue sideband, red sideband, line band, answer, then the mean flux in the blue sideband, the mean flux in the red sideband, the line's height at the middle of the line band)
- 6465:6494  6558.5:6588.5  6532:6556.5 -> 8.0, 5.34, 13.3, 10.8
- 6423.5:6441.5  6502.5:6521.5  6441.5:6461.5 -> -0.2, 5.08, 5.26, 5.12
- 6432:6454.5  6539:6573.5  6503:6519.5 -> 6.9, 5.27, 11.6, 9.1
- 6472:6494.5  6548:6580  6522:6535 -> 5.1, 5.22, 12.1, 9.06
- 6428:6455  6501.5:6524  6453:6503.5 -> 0.5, 5.22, 5.29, 5.26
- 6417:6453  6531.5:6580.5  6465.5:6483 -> 3.7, 5.16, 10.2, 6.79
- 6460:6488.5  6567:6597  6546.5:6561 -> -4.6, 5.32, 8.57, 7.72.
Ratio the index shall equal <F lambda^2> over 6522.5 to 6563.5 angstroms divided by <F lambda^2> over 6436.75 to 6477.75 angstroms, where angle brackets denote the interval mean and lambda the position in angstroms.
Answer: 1.75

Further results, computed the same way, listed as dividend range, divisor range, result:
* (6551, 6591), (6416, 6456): 2.44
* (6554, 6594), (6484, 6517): 2.30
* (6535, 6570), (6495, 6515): 2.24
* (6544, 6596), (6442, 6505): 2.15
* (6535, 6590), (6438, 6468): 2.13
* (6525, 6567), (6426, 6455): 2.01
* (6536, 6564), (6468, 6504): 2.14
